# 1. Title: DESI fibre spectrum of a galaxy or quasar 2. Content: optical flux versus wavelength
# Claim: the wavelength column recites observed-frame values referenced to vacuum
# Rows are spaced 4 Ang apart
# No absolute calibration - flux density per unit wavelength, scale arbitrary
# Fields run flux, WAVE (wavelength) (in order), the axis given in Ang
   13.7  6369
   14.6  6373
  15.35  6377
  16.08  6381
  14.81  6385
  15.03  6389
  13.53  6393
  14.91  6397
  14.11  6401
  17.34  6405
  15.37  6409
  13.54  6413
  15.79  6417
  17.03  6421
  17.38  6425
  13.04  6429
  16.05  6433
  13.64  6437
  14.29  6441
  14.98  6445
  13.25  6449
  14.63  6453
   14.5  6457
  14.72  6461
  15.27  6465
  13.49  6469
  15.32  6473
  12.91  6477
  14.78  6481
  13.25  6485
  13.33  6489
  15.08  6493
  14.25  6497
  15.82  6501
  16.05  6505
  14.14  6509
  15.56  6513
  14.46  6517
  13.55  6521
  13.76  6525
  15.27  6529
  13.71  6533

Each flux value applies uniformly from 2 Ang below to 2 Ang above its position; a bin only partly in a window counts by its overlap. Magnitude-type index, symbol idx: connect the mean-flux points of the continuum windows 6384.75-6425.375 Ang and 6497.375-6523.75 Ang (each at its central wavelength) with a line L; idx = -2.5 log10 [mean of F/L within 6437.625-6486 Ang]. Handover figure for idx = 0.057 mag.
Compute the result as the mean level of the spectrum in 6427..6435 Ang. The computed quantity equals 14.5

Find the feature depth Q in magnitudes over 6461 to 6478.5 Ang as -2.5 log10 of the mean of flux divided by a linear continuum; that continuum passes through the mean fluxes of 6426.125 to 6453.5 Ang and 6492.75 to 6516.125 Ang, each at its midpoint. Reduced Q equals 0.027 mag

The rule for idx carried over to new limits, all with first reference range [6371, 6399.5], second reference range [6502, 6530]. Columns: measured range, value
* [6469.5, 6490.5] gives 0.065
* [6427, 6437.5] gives 0.037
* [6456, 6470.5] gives 0.018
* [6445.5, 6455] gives 0.052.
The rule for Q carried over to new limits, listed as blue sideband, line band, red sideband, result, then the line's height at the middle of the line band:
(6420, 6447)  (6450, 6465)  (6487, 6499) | 0.01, 14.8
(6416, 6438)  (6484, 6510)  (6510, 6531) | 0.01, 14.8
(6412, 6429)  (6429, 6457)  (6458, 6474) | 0.06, 15.2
